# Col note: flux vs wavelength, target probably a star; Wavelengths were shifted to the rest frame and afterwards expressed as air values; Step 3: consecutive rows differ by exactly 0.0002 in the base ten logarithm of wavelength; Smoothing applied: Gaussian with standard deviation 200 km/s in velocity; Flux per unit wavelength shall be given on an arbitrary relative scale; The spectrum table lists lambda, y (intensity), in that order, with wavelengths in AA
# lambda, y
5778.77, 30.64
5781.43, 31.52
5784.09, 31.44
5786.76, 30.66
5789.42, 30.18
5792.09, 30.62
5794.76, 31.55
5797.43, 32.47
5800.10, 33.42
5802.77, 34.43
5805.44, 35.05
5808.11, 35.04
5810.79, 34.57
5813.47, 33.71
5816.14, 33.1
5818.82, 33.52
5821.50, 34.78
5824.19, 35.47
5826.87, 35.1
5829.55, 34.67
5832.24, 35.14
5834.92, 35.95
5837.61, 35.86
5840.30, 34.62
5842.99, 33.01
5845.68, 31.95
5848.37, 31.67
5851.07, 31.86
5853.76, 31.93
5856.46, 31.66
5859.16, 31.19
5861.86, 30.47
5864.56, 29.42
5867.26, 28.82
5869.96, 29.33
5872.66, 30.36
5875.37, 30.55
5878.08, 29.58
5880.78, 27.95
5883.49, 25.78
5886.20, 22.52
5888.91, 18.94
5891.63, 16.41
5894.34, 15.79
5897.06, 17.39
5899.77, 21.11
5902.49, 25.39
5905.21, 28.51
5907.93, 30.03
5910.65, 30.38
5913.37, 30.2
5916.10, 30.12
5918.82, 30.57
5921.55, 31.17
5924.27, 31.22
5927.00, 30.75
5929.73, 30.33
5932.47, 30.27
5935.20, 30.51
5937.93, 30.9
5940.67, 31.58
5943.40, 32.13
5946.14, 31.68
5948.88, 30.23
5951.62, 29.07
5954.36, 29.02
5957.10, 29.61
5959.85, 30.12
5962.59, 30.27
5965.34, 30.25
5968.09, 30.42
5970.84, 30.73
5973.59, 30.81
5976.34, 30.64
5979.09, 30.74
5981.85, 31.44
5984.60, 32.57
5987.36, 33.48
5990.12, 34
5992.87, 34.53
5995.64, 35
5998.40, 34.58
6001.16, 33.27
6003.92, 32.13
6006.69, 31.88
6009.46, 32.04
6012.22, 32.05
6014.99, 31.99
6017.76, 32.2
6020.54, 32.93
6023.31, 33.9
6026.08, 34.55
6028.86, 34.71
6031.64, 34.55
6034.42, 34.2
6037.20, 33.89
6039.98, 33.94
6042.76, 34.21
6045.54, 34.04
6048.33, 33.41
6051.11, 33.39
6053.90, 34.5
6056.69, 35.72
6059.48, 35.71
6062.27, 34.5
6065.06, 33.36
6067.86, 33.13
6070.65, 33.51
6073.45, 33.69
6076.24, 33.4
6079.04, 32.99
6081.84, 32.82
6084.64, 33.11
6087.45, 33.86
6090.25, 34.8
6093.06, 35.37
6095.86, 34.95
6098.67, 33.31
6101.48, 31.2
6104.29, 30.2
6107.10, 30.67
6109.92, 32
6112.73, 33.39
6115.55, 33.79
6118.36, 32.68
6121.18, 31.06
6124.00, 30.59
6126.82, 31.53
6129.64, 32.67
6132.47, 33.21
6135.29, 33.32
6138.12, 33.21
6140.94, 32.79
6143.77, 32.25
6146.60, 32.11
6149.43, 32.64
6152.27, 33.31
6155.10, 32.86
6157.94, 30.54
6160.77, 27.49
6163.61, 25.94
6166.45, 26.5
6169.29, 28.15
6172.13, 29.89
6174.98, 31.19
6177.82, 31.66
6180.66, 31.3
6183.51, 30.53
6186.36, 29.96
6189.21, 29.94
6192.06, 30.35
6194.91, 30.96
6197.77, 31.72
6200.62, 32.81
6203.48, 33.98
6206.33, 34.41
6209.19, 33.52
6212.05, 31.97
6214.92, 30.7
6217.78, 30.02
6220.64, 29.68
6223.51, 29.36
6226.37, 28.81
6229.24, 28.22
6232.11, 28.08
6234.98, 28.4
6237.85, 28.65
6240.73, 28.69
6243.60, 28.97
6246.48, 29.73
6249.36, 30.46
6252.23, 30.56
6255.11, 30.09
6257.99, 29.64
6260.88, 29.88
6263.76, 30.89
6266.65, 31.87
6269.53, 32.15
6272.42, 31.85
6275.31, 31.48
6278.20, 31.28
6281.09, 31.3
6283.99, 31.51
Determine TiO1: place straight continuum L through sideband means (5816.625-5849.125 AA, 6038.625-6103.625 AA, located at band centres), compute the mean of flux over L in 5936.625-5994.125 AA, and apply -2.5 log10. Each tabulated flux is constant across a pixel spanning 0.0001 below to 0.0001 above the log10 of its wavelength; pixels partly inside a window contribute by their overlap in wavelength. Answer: 0.10 mag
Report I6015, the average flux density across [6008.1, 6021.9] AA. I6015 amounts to 32.2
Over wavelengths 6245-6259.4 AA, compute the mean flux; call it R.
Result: 30.1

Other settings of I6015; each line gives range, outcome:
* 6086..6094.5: 34.7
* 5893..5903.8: 19.9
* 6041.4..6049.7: 33.9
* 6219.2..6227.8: 29.3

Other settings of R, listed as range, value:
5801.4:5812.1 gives 34.8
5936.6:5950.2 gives 31.3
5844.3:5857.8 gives 31.8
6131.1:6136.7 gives 33.3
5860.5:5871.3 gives 29.5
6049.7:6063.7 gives 34.8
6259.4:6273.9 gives 31.3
